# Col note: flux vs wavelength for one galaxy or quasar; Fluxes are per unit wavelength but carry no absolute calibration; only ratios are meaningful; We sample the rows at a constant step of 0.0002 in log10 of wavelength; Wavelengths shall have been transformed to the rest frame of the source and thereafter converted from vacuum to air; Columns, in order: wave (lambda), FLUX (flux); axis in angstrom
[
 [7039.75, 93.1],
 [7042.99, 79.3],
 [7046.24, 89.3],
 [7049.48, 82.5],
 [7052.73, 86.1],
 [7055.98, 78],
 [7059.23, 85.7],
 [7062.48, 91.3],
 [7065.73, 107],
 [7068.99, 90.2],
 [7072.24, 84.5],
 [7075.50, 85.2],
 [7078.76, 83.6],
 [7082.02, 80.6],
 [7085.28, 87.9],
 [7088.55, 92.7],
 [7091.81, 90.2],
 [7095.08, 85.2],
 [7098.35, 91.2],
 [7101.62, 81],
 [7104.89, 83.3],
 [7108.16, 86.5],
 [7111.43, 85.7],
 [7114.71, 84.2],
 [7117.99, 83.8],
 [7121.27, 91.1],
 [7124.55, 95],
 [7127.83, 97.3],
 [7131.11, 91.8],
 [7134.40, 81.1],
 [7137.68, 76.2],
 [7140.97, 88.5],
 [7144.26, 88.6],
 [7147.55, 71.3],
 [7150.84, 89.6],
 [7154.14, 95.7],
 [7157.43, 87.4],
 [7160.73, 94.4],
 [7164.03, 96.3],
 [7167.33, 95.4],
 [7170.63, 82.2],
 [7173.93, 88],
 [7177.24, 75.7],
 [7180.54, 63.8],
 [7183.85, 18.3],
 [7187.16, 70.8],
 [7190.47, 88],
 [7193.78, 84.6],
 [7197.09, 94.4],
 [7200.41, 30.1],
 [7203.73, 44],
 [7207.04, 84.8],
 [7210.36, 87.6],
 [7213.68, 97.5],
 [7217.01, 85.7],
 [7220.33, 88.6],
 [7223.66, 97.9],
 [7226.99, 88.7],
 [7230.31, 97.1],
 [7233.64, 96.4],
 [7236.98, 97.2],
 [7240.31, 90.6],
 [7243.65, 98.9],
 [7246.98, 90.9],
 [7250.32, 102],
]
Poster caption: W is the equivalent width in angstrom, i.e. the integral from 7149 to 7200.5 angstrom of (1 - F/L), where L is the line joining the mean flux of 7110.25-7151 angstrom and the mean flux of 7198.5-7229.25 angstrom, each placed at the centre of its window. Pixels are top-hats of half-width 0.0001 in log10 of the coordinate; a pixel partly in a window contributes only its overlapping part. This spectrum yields 1.7 angstrom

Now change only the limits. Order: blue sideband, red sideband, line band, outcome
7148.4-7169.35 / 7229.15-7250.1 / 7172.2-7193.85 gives 5.6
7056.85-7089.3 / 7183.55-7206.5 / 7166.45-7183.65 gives -1.5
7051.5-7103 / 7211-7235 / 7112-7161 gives 1.2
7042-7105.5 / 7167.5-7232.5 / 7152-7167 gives -2.4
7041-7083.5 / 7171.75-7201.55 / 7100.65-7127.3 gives -2.6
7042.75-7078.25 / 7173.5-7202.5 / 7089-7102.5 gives -1.0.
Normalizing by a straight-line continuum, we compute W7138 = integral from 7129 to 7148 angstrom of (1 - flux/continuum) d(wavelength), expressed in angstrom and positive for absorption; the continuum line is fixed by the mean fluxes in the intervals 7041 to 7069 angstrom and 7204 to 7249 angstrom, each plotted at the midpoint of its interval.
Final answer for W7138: 1.13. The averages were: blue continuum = 87.6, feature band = 84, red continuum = 91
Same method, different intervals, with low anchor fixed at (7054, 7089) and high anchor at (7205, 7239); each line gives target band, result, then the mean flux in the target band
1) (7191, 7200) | 1.0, 81.1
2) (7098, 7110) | 0.5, 84.9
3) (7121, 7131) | -0.6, 94.6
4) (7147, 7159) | 0.3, 87.3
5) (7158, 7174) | -0.2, 91.3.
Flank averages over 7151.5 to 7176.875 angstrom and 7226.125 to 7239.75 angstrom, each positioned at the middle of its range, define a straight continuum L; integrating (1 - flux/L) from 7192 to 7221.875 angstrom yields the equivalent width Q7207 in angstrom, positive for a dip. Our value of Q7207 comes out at 5.06 angstrom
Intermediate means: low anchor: 90.5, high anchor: 94.9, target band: 77.5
